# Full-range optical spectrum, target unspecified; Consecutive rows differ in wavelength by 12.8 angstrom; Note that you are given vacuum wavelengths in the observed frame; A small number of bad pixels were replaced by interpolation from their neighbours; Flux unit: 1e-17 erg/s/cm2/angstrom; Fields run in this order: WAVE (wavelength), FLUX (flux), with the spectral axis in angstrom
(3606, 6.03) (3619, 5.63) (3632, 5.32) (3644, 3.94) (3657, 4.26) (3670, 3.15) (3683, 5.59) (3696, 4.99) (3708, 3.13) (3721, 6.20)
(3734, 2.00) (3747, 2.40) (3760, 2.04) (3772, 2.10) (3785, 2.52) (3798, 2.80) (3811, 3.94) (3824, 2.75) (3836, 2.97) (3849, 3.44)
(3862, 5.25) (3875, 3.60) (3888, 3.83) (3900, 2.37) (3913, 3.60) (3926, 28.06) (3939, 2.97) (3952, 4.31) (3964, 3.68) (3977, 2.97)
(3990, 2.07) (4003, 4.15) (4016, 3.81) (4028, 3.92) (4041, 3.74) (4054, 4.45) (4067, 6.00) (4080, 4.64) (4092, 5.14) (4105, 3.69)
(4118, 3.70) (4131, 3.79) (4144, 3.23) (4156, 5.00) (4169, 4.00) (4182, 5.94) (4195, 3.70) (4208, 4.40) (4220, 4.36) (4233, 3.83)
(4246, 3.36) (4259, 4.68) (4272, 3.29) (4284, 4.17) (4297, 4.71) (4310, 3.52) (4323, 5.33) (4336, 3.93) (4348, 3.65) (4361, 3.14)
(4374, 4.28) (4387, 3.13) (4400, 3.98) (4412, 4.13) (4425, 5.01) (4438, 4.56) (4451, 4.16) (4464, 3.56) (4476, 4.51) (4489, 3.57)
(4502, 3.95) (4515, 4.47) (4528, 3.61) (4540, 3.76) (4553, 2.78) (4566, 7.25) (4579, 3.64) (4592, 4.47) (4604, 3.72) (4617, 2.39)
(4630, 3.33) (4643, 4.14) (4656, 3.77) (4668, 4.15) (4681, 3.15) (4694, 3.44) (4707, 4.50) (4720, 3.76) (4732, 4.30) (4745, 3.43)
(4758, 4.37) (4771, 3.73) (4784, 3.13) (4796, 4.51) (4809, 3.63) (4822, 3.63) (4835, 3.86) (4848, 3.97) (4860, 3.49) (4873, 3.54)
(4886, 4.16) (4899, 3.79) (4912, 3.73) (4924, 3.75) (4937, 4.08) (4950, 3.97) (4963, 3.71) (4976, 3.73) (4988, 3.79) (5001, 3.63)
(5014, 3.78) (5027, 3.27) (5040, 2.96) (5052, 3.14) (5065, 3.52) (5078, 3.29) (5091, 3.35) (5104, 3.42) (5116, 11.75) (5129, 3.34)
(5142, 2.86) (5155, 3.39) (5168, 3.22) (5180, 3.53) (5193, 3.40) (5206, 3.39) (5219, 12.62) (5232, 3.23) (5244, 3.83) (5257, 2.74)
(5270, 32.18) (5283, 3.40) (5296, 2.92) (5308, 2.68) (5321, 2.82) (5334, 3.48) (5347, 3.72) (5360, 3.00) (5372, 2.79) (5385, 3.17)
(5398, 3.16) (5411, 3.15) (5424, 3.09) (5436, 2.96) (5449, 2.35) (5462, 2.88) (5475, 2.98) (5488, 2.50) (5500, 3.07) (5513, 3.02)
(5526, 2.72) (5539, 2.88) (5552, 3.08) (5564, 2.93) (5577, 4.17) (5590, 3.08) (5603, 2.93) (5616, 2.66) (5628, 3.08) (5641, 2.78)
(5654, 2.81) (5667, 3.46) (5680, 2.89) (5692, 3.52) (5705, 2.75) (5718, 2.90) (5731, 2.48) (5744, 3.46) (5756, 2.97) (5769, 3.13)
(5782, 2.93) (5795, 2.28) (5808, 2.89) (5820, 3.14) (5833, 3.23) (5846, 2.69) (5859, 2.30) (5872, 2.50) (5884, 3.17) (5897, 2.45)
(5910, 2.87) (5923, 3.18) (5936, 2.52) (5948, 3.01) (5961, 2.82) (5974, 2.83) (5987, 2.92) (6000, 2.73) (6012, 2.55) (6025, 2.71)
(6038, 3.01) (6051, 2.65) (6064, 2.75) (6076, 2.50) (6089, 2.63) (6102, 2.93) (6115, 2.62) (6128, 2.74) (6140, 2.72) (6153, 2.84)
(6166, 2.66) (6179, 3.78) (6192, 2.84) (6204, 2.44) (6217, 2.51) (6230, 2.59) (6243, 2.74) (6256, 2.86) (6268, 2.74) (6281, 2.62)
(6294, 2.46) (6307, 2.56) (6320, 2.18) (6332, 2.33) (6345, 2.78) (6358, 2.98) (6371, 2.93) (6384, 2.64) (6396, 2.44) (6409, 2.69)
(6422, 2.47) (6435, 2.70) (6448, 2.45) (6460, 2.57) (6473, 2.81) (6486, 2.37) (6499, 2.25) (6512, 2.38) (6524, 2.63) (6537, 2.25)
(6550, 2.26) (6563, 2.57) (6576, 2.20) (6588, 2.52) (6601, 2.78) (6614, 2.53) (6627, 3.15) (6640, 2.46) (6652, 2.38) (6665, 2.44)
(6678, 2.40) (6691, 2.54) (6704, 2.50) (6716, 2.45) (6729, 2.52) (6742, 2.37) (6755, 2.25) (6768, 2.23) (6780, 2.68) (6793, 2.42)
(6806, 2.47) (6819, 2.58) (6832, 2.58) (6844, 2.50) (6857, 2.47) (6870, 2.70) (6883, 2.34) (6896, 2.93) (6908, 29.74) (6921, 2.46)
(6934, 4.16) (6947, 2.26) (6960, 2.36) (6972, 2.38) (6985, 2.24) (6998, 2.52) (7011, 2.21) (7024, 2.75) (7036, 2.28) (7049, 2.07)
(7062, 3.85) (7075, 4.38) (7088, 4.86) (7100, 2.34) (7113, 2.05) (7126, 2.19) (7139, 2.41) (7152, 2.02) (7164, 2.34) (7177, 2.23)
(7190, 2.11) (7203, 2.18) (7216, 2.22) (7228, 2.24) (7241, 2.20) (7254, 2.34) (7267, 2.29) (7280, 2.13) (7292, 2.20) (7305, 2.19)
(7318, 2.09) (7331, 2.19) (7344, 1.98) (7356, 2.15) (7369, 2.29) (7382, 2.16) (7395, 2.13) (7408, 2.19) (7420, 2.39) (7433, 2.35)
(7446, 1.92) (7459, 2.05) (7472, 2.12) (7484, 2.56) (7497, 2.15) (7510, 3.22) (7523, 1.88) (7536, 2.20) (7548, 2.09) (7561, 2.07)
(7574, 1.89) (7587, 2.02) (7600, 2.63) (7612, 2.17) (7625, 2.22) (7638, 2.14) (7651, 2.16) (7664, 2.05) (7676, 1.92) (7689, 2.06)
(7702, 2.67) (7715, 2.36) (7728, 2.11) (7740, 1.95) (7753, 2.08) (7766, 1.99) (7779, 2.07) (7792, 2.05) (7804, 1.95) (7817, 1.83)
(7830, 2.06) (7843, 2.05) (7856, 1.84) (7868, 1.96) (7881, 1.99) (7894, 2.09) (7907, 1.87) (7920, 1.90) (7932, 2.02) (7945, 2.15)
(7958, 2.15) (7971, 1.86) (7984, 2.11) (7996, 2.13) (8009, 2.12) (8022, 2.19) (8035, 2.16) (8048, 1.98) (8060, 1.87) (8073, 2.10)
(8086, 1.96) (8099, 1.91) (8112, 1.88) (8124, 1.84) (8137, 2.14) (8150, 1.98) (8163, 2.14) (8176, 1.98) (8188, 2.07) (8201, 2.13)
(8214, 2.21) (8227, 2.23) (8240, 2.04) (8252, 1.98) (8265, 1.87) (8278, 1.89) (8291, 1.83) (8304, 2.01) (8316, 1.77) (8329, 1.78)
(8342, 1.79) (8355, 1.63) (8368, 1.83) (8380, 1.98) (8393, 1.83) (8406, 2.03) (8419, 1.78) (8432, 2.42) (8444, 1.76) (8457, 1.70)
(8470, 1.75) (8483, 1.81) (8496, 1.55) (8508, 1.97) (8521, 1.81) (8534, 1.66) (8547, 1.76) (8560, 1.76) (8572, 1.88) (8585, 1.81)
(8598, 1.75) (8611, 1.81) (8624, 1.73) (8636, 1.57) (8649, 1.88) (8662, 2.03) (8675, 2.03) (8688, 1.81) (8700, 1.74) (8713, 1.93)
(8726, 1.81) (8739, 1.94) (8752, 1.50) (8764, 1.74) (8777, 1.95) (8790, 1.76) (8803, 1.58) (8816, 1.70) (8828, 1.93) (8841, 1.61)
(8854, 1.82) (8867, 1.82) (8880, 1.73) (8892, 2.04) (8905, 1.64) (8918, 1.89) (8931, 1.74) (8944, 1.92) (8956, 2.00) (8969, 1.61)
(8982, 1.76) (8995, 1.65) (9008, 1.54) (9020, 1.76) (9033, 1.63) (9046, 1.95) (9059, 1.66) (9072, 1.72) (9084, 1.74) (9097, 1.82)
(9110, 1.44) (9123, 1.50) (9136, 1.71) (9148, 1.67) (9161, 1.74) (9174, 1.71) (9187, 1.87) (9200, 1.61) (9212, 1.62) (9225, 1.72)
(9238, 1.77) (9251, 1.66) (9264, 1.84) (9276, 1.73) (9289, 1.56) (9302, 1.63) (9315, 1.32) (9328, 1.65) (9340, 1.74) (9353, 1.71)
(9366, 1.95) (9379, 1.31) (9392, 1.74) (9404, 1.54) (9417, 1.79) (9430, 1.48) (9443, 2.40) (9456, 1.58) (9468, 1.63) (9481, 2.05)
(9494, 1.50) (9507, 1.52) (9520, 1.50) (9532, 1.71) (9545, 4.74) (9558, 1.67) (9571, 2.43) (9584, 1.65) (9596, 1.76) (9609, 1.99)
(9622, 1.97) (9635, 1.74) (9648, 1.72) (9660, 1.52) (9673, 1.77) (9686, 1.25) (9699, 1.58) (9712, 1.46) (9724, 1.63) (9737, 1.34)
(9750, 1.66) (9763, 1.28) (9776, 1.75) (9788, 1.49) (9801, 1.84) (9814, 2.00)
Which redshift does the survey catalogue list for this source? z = 0.052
